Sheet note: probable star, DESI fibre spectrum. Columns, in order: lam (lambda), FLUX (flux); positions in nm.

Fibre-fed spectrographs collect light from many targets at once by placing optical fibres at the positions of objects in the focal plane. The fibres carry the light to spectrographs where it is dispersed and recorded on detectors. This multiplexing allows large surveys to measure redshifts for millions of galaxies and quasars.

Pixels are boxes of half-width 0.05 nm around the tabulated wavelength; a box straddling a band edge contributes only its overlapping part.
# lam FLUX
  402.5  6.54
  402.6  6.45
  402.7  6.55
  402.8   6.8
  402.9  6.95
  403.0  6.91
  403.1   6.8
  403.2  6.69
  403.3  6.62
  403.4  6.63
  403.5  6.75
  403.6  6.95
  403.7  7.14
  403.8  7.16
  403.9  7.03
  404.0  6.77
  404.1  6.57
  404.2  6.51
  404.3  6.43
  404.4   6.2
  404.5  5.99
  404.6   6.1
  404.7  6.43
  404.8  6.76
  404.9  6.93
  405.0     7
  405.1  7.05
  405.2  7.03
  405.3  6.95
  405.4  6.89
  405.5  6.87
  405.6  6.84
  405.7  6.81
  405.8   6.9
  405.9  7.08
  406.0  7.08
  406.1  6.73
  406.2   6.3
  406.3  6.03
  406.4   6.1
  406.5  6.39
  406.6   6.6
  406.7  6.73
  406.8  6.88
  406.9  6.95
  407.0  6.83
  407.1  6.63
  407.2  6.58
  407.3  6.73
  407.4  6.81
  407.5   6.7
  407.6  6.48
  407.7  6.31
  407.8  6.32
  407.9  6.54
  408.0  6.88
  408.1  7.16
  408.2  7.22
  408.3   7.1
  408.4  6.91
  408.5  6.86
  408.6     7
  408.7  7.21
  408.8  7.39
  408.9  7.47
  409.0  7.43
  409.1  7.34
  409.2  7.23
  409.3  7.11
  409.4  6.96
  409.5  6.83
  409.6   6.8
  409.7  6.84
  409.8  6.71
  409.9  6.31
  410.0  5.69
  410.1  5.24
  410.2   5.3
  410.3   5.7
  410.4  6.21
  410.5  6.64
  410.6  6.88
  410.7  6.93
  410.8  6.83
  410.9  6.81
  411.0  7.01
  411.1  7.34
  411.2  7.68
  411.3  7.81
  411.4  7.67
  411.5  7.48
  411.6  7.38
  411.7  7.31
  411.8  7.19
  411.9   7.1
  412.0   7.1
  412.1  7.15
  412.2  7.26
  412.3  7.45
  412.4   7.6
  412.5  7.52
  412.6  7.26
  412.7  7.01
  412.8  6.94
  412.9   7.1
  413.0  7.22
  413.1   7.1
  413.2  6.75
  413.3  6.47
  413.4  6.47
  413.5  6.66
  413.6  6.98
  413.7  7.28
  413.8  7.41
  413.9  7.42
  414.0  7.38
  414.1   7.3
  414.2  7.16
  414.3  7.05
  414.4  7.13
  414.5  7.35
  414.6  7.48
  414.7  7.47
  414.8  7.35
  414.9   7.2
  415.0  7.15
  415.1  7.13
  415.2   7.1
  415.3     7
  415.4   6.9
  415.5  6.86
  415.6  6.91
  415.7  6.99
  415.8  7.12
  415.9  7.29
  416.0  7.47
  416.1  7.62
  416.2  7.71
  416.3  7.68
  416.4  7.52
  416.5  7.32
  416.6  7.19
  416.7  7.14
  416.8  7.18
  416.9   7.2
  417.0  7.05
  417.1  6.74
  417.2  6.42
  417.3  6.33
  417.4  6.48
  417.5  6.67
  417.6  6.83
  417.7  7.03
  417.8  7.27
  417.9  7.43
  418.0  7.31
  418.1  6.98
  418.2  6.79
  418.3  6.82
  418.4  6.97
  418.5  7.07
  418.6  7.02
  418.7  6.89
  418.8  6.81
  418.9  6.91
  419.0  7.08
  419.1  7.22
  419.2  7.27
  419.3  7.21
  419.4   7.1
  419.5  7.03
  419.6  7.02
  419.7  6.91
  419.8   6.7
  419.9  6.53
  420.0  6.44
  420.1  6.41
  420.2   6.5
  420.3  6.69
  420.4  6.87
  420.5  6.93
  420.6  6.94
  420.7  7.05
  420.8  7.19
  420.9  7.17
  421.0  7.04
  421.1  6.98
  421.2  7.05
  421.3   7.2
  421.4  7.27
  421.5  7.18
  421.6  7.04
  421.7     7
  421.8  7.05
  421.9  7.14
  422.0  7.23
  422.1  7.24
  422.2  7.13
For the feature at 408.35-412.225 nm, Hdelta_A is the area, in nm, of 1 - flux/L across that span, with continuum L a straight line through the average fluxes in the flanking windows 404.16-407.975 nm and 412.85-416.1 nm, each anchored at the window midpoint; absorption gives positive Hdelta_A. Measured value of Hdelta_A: -0.022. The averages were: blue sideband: 6.65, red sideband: 7.12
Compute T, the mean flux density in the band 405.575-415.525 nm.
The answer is 6.94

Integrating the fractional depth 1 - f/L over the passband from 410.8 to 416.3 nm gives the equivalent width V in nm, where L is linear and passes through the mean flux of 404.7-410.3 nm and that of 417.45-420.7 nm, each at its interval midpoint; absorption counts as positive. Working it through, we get -0.29 nm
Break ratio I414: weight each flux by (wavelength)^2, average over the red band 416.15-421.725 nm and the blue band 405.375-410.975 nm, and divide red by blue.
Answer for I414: 1.10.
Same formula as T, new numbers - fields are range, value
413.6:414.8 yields 7.3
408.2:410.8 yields 6.74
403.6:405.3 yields 6.71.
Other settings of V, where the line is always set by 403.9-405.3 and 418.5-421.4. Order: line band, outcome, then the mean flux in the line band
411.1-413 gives -0.155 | 7.33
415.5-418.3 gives -0.086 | 7.09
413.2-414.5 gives -0.046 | 7.06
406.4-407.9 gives 0.014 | 6.62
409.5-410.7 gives 0.084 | 6.27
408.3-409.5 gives -0.079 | 7.16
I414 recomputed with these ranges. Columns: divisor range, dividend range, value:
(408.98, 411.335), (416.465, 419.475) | 1.08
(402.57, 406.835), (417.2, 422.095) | 1.12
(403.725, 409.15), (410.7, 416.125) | 1.10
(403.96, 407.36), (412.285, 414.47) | 1.11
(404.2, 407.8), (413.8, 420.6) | 1.12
